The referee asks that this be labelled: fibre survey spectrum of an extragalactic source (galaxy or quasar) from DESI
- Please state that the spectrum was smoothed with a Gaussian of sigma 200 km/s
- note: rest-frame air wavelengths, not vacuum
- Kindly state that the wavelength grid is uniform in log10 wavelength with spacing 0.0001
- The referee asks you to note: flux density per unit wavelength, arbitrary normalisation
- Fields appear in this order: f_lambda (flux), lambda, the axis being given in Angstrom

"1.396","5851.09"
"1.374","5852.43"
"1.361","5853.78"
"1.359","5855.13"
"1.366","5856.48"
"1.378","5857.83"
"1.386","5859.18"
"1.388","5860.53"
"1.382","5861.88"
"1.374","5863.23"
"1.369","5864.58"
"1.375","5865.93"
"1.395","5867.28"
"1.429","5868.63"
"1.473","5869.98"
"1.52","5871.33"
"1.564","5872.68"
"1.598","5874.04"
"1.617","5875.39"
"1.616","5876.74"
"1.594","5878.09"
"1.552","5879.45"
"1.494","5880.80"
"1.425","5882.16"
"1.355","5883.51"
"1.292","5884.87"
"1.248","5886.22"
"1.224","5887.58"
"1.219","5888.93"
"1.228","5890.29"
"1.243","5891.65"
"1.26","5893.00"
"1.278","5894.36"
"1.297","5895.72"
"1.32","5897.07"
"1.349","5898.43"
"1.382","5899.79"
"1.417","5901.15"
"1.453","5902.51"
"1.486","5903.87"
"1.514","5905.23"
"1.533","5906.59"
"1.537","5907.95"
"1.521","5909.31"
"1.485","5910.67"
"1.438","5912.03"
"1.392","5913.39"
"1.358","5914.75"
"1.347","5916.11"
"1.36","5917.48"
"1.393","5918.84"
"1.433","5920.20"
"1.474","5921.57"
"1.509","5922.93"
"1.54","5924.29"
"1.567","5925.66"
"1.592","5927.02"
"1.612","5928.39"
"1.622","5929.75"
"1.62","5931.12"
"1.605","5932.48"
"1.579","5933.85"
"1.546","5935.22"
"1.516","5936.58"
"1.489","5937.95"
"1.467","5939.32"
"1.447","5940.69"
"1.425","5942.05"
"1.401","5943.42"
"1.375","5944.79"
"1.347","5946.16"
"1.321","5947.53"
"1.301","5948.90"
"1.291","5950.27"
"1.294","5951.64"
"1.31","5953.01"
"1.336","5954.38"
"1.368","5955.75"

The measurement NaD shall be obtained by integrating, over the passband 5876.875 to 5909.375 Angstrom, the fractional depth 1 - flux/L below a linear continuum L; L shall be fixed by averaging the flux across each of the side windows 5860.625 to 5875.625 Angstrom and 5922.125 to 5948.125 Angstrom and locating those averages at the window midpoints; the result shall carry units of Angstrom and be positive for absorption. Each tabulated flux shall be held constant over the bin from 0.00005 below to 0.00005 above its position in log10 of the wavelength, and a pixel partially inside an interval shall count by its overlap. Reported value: 1.96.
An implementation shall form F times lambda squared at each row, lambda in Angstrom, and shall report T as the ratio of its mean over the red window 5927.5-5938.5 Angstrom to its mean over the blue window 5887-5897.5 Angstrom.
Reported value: 1.3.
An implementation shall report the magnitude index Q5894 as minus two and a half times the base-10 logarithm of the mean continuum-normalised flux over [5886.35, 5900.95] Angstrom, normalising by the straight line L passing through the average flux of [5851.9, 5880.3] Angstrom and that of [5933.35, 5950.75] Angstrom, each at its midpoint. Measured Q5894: 0.126 mag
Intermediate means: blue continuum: 1.45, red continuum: 1.42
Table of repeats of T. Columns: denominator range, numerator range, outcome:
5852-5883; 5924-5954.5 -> 1.03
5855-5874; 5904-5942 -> 1.08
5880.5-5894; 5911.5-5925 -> 1.11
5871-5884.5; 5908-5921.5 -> 0.94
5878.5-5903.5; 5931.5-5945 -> 1.13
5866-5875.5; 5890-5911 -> 0.94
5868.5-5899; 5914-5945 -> 1.08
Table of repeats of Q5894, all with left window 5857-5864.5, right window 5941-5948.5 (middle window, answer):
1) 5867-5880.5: -0.120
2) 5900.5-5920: -0.052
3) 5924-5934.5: -0.159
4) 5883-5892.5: 0.100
